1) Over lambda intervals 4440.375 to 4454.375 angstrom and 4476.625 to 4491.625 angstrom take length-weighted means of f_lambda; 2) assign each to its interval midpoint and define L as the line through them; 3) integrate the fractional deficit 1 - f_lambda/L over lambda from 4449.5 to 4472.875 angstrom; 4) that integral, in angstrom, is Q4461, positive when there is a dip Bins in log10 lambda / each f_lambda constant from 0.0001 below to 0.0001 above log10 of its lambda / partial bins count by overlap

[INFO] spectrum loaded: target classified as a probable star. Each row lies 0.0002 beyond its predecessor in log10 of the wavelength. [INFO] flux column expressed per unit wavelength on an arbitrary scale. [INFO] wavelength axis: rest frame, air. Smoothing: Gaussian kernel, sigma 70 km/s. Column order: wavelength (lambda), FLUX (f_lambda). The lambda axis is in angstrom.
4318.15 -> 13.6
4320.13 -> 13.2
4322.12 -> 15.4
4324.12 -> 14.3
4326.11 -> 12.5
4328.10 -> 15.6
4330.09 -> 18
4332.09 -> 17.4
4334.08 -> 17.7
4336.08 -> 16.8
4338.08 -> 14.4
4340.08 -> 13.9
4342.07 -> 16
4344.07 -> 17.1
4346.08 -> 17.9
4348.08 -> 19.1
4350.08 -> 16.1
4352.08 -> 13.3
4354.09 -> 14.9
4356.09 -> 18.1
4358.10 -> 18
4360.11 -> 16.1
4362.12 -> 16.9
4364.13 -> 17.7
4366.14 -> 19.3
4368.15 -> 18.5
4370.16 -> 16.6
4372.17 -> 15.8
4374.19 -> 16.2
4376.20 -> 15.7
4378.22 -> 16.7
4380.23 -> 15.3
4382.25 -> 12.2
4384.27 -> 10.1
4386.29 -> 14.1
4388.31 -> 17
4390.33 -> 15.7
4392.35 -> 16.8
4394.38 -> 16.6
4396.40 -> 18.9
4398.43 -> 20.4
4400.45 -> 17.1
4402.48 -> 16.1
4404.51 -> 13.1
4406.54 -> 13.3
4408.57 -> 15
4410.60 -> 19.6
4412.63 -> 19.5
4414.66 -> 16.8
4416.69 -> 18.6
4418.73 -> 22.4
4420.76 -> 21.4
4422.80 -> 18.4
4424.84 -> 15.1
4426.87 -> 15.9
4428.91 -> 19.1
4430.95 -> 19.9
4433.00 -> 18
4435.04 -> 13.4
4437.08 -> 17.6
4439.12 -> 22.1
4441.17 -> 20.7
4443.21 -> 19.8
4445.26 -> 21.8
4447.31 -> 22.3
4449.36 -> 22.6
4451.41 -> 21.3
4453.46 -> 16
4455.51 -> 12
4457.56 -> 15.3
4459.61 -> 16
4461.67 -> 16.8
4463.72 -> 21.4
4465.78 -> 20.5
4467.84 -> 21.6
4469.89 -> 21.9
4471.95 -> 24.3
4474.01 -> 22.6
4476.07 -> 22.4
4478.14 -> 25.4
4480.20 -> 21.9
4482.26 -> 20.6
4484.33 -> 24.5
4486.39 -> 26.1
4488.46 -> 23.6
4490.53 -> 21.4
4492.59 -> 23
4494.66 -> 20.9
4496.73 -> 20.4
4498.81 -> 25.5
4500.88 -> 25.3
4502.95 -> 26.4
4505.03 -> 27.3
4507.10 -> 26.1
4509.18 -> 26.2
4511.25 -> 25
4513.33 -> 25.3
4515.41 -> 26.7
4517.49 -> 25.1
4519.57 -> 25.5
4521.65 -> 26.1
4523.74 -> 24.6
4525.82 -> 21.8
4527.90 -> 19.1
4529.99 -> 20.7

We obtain 2.97 angstrom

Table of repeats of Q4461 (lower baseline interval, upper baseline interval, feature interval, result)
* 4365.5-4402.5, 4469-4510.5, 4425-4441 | 1.4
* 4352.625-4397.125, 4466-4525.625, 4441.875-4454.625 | 0.2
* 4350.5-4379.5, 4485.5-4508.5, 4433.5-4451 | 0.9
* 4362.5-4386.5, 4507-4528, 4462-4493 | -0.4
